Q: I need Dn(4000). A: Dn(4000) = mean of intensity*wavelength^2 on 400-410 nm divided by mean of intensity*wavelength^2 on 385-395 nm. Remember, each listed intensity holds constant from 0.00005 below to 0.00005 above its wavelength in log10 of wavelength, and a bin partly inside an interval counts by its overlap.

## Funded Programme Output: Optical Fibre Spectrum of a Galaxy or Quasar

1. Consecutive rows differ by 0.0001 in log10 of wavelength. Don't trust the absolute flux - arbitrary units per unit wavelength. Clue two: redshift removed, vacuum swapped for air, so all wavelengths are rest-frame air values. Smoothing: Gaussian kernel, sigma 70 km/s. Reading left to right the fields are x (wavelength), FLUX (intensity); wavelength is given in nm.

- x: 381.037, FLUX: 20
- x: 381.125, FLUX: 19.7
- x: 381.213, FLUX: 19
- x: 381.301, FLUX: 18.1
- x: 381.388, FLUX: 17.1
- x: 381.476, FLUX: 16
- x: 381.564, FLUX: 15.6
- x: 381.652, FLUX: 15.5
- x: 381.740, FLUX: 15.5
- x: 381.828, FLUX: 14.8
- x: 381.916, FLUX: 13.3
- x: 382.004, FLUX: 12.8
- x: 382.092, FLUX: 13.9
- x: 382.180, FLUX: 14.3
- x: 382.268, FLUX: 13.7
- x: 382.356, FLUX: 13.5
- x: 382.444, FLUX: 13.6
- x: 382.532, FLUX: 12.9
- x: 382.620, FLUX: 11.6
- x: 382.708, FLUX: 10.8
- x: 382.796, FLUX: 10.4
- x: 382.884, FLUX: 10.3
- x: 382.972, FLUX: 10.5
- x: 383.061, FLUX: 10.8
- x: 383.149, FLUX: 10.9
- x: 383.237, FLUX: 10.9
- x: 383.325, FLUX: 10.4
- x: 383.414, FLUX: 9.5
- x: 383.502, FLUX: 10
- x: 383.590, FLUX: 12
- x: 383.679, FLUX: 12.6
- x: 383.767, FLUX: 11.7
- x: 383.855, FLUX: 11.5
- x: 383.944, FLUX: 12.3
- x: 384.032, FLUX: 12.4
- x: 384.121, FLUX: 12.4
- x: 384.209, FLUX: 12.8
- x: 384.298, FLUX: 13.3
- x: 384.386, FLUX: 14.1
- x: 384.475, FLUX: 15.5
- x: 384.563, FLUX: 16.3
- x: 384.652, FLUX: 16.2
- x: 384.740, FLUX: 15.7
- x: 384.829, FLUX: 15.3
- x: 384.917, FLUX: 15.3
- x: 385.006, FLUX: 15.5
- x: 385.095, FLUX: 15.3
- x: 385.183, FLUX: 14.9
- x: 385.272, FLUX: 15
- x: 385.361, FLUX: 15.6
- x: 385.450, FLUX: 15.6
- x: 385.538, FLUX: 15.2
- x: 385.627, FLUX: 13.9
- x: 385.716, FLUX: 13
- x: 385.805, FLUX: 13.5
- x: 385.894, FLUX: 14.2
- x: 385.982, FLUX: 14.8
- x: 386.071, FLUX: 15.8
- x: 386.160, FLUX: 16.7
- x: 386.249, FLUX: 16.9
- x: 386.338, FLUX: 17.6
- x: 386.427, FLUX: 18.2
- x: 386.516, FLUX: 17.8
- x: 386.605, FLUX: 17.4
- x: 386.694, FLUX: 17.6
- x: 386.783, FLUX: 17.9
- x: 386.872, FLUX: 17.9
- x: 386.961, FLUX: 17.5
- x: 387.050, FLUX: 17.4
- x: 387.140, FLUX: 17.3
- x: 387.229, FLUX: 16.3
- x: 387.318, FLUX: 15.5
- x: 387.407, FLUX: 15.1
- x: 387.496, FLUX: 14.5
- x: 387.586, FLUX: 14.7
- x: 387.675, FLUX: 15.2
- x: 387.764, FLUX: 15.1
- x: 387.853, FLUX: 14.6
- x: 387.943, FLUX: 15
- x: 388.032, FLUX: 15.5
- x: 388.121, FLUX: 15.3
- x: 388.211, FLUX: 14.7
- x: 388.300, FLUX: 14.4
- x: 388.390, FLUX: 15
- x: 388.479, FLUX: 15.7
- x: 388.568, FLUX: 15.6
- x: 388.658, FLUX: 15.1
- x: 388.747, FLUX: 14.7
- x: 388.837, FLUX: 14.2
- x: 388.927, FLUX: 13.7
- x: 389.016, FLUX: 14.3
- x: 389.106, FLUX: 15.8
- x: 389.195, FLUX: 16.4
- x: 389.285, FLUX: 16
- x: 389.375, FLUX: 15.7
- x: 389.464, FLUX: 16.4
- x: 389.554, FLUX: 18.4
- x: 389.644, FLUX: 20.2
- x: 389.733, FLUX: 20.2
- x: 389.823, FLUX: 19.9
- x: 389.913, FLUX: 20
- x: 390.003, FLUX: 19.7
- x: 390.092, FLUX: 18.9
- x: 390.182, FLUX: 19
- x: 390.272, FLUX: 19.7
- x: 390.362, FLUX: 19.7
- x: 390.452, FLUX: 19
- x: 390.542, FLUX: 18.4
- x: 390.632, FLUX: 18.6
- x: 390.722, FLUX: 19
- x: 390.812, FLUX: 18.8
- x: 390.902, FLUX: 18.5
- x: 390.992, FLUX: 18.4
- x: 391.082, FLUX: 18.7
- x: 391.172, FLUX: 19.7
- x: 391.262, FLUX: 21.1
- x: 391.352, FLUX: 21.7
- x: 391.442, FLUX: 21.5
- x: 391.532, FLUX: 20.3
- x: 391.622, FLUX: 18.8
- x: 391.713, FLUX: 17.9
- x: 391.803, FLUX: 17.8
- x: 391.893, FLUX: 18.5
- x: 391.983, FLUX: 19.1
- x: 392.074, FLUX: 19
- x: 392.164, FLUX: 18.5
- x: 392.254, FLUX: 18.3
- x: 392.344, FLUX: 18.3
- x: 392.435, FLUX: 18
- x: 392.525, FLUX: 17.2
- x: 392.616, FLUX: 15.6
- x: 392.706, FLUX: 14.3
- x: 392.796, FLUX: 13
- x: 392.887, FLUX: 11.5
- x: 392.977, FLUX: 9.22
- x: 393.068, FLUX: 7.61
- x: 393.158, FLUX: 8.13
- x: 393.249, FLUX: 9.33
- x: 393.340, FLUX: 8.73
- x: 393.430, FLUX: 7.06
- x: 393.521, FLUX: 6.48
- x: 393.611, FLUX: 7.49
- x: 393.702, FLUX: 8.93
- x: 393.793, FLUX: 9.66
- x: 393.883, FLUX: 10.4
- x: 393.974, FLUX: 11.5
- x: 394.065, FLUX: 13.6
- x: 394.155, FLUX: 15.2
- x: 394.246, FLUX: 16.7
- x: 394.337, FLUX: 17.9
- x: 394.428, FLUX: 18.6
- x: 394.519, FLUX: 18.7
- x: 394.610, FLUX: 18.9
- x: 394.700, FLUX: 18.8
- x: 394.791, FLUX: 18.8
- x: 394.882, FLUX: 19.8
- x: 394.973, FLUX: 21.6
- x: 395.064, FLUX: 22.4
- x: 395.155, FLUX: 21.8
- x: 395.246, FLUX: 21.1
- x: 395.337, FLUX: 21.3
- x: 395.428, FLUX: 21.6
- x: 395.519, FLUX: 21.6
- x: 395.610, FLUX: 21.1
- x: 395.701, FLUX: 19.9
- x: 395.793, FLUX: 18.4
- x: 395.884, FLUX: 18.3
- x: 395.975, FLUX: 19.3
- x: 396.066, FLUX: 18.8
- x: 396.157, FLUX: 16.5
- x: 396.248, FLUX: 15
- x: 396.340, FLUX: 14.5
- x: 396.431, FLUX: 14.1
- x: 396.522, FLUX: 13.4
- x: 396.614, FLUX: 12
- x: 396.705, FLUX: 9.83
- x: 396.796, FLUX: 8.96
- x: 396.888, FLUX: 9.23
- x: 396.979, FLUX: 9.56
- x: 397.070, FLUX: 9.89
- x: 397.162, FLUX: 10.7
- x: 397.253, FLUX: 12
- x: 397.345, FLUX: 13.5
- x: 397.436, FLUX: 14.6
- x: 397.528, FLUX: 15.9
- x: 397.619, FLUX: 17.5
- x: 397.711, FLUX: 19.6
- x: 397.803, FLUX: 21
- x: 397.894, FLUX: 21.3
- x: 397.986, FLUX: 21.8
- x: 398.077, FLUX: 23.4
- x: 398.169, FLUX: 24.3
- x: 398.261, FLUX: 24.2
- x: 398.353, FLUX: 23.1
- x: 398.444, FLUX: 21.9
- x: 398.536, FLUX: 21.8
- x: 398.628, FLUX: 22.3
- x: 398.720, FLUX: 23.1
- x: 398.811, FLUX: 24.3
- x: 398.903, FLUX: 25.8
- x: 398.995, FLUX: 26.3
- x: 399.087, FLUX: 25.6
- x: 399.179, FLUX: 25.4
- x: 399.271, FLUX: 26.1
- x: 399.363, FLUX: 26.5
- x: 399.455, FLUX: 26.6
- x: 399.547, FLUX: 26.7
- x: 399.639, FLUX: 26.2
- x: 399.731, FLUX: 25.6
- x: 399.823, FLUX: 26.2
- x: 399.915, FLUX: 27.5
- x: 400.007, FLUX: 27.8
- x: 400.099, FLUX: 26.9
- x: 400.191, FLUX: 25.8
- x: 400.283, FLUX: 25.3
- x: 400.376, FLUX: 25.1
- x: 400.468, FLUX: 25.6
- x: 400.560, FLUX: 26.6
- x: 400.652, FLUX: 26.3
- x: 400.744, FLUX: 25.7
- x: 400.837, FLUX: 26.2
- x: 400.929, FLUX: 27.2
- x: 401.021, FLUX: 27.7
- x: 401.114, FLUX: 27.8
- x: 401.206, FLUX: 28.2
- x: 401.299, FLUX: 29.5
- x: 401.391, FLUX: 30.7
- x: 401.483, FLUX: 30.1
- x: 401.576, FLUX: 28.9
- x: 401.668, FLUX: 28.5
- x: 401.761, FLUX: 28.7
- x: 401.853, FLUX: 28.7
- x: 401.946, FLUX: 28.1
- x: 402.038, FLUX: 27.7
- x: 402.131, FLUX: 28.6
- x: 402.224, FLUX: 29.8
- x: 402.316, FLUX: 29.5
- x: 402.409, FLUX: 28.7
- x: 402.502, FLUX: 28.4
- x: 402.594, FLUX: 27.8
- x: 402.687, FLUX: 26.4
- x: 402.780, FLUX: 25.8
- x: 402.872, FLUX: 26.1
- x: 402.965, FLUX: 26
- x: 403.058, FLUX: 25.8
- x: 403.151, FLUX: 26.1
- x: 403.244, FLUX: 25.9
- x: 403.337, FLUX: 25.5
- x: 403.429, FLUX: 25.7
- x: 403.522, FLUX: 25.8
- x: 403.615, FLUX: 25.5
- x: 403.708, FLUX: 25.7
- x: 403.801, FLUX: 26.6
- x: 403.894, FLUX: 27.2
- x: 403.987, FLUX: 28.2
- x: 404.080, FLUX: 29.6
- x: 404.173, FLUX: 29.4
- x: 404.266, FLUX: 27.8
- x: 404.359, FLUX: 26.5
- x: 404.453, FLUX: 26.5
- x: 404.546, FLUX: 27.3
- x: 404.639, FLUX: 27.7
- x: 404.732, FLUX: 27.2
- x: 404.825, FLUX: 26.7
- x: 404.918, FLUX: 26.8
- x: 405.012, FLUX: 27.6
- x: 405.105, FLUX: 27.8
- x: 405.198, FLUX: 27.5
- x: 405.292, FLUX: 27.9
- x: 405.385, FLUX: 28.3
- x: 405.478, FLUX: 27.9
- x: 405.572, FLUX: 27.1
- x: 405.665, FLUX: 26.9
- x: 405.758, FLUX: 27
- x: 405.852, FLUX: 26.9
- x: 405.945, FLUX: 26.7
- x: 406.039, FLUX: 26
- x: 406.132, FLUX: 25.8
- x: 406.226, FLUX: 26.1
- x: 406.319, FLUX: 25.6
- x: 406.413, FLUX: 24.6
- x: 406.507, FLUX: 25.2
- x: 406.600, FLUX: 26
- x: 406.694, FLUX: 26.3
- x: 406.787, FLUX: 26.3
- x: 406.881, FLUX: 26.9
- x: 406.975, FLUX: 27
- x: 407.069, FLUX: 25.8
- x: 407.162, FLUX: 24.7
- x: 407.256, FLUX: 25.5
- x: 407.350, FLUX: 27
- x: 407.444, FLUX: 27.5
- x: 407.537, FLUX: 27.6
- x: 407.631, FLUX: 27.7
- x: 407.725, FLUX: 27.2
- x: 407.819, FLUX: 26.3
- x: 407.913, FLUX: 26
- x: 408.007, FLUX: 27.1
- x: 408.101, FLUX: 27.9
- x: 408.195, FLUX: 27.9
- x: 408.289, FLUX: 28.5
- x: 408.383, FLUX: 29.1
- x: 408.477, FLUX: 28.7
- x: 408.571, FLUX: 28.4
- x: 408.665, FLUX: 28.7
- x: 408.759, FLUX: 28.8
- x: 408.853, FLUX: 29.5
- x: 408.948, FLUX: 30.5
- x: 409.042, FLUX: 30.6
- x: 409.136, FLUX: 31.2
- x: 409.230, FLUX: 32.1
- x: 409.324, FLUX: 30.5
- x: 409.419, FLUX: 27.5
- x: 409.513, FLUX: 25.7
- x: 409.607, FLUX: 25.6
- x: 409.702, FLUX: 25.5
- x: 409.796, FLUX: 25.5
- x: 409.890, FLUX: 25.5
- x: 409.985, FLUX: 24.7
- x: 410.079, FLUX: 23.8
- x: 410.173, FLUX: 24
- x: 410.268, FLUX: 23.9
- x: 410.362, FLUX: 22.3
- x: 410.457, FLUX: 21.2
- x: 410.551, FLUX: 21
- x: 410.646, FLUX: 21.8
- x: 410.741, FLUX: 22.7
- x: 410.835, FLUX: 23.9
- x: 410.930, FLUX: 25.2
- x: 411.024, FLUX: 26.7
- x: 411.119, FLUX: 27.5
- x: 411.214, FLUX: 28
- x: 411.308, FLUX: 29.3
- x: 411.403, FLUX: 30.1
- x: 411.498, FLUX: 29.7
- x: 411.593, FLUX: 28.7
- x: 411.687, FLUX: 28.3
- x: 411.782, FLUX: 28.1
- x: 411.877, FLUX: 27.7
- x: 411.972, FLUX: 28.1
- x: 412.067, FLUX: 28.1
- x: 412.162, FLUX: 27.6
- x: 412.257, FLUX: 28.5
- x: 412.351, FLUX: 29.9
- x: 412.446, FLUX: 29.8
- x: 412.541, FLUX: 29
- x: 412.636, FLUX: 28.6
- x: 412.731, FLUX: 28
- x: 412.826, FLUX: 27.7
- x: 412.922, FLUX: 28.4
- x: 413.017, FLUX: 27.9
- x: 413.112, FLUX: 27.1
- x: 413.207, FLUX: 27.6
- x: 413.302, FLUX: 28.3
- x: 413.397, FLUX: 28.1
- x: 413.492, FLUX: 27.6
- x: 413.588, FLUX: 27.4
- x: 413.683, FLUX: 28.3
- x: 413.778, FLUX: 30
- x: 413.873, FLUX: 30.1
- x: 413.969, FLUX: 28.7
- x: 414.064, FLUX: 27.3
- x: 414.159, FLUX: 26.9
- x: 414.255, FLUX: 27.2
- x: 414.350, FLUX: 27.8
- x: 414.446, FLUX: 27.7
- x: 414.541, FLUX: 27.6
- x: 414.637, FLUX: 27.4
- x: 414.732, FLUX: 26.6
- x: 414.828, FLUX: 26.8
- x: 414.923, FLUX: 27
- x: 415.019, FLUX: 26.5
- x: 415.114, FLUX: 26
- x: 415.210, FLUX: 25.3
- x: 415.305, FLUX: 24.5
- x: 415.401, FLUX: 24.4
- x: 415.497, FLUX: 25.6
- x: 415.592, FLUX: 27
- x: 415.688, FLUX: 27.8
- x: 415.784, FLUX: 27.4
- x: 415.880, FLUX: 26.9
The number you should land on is 1.83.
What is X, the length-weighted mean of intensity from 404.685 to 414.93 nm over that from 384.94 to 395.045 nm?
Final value 1.7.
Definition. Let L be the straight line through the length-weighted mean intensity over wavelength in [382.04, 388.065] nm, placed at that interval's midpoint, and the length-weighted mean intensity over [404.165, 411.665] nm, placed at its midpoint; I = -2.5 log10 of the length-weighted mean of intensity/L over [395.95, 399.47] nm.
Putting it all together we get 0.15 mag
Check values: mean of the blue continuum 14.3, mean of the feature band 18.6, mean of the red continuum 26.8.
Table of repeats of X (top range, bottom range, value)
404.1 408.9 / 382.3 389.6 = 1.87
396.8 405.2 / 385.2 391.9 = 1.47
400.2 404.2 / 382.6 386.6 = 1.99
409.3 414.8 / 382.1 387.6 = 1.90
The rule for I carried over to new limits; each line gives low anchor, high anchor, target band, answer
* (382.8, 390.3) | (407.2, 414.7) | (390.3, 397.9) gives 0.168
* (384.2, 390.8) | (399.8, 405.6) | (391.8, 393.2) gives 0.290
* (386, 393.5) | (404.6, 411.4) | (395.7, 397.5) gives 0.420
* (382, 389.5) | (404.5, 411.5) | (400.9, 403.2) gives -0.193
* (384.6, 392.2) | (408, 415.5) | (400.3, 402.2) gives -0.222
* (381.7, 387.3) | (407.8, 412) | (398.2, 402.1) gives -0.194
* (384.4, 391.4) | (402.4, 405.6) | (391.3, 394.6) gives 0.328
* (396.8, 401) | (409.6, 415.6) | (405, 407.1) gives -0.084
